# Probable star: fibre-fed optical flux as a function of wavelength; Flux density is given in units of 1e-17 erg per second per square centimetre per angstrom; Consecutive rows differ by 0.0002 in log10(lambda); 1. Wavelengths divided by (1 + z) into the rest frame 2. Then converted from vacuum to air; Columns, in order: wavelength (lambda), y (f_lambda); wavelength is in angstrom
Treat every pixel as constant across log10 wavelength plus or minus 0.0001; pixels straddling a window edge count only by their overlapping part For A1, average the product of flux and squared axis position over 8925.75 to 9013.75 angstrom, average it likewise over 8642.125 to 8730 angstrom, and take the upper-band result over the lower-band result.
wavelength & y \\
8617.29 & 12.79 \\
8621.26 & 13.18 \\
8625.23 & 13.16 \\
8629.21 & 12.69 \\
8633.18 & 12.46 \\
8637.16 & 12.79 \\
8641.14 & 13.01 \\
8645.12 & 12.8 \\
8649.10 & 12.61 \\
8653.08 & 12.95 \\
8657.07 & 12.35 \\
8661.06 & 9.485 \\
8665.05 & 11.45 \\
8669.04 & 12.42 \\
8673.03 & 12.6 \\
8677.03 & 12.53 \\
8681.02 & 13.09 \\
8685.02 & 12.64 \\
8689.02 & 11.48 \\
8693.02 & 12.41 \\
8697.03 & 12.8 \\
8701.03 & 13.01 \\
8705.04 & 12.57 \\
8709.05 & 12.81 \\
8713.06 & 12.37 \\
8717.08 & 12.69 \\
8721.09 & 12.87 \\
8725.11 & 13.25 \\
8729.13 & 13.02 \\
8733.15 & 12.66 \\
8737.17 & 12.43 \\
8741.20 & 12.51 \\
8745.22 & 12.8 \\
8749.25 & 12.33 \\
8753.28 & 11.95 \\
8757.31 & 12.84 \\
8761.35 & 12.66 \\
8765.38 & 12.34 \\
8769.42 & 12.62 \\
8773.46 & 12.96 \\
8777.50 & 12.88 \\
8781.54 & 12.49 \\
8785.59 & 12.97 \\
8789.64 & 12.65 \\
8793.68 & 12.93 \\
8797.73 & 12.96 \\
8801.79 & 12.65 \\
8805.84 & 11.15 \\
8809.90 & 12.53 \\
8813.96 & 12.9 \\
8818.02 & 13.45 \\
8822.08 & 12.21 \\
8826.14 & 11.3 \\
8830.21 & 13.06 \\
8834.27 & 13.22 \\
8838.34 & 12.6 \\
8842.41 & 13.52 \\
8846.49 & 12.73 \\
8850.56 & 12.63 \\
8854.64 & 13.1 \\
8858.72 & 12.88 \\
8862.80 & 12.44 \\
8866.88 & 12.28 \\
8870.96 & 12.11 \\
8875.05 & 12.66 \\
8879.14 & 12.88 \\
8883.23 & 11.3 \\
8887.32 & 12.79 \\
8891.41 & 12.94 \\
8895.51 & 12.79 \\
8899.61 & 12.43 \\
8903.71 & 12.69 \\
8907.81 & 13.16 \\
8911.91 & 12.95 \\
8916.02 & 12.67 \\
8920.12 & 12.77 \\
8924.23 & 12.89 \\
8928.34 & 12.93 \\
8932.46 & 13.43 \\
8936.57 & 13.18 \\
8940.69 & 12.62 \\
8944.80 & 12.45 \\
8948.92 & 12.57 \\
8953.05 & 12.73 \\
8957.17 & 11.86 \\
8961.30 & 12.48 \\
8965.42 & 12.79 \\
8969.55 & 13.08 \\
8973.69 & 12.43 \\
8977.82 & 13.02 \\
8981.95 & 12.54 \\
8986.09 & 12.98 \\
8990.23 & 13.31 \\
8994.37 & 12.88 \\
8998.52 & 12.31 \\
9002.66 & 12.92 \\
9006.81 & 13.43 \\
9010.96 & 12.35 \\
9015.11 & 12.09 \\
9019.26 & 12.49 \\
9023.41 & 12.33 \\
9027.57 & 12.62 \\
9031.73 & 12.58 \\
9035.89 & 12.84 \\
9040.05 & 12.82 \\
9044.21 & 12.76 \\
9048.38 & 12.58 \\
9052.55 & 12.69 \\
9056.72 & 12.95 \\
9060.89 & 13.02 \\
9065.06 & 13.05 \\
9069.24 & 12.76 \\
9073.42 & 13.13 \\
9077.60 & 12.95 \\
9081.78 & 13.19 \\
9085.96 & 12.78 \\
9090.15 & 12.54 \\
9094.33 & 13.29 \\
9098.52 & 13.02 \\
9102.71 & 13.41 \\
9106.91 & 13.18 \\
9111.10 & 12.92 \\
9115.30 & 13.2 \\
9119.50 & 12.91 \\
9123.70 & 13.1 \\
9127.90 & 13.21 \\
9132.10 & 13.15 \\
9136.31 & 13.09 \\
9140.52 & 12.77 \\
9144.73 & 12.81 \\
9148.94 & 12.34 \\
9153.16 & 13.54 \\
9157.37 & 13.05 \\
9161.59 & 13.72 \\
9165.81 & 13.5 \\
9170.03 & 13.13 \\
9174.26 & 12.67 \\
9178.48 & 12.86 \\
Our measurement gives 1.09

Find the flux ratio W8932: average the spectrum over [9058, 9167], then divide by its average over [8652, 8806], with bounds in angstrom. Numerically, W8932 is 1.04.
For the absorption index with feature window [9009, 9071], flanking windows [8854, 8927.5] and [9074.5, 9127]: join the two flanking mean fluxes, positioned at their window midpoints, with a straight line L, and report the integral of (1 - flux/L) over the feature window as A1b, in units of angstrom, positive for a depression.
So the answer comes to 1.29 angstrom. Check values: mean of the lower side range 12.6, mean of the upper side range 13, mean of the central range 12.7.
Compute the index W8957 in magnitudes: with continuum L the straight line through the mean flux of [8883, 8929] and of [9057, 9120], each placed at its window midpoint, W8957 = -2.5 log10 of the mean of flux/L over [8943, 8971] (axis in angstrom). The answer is 0.023 mag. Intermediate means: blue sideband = 12.7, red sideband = 13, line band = 12.6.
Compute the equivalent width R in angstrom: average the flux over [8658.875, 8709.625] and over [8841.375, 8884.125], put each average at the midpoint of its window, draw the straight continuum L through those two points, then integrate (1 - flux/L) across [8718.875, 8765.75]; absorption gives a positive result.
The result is -1.1 angstrom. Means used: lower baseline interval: 12.2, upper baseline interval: 12.6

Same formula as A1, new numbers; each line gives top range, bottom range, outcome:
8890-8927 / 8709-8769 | 1.05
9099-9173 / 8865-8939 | 1.09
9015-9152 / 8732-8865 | 1.09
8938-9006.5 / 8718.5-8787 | 1.05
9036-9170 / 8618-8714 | 1.15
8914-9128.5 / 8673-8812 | 1.08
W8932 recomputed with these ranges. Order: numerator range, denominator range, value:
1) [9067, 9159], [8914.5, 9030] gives 1.02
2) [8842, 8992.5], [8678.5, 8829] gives 1.01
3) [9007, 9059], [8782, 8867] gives 1.00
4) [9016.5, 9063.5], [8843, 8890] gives 1.01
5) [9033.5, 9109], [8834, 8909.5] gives 1.02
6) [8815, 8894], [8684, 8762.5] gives 1.00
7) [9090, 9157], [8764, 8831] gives 1.04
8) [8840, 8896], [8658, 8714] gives 1.03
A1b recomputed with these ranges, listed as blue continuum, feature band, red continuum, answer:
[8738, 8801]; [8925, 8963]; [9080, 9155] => 0.40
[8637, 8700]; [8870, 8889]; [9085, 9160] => 0.46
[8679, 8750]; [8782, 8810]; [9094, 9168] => 0.44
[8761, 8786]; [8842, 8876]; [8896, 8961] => 0.14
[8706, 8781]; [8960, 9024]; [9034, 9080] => 0.50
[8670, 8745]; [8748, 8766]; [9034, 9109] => 0.37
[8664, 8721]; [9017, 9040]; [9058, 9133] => 0.65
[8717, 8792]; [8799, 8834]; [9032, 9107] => 0.75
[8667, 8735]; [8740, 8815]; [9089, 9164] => 0.90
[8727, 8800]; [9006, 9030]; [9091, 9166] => 0.86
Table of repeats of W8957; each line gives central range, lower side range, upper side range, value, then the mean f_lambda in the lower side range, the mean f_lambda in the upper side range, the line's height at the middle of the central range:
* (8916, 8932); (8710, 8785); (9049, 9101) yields -0.01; 12.7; 12.9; 12.8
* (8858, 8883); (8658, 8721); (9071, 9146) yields 0.02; 12.3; 13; 12.6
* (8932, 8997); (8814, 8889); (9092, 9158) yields 0.00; 12.6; 13.1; 12.8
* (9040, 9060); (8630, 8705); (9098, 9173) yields 0.02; 12.4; 13.1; 13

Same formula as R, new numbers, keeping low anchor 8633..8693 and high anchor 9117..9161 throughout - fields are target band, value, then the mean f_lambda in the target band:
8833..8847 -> -0.5 angstrom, 13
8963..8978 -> 0.0 angstrom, 12.8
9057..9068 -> -0.1 angstrom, 13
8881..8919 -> 0.1 angstrom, 12.6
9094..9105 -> -0.2 angstrom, 13.2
